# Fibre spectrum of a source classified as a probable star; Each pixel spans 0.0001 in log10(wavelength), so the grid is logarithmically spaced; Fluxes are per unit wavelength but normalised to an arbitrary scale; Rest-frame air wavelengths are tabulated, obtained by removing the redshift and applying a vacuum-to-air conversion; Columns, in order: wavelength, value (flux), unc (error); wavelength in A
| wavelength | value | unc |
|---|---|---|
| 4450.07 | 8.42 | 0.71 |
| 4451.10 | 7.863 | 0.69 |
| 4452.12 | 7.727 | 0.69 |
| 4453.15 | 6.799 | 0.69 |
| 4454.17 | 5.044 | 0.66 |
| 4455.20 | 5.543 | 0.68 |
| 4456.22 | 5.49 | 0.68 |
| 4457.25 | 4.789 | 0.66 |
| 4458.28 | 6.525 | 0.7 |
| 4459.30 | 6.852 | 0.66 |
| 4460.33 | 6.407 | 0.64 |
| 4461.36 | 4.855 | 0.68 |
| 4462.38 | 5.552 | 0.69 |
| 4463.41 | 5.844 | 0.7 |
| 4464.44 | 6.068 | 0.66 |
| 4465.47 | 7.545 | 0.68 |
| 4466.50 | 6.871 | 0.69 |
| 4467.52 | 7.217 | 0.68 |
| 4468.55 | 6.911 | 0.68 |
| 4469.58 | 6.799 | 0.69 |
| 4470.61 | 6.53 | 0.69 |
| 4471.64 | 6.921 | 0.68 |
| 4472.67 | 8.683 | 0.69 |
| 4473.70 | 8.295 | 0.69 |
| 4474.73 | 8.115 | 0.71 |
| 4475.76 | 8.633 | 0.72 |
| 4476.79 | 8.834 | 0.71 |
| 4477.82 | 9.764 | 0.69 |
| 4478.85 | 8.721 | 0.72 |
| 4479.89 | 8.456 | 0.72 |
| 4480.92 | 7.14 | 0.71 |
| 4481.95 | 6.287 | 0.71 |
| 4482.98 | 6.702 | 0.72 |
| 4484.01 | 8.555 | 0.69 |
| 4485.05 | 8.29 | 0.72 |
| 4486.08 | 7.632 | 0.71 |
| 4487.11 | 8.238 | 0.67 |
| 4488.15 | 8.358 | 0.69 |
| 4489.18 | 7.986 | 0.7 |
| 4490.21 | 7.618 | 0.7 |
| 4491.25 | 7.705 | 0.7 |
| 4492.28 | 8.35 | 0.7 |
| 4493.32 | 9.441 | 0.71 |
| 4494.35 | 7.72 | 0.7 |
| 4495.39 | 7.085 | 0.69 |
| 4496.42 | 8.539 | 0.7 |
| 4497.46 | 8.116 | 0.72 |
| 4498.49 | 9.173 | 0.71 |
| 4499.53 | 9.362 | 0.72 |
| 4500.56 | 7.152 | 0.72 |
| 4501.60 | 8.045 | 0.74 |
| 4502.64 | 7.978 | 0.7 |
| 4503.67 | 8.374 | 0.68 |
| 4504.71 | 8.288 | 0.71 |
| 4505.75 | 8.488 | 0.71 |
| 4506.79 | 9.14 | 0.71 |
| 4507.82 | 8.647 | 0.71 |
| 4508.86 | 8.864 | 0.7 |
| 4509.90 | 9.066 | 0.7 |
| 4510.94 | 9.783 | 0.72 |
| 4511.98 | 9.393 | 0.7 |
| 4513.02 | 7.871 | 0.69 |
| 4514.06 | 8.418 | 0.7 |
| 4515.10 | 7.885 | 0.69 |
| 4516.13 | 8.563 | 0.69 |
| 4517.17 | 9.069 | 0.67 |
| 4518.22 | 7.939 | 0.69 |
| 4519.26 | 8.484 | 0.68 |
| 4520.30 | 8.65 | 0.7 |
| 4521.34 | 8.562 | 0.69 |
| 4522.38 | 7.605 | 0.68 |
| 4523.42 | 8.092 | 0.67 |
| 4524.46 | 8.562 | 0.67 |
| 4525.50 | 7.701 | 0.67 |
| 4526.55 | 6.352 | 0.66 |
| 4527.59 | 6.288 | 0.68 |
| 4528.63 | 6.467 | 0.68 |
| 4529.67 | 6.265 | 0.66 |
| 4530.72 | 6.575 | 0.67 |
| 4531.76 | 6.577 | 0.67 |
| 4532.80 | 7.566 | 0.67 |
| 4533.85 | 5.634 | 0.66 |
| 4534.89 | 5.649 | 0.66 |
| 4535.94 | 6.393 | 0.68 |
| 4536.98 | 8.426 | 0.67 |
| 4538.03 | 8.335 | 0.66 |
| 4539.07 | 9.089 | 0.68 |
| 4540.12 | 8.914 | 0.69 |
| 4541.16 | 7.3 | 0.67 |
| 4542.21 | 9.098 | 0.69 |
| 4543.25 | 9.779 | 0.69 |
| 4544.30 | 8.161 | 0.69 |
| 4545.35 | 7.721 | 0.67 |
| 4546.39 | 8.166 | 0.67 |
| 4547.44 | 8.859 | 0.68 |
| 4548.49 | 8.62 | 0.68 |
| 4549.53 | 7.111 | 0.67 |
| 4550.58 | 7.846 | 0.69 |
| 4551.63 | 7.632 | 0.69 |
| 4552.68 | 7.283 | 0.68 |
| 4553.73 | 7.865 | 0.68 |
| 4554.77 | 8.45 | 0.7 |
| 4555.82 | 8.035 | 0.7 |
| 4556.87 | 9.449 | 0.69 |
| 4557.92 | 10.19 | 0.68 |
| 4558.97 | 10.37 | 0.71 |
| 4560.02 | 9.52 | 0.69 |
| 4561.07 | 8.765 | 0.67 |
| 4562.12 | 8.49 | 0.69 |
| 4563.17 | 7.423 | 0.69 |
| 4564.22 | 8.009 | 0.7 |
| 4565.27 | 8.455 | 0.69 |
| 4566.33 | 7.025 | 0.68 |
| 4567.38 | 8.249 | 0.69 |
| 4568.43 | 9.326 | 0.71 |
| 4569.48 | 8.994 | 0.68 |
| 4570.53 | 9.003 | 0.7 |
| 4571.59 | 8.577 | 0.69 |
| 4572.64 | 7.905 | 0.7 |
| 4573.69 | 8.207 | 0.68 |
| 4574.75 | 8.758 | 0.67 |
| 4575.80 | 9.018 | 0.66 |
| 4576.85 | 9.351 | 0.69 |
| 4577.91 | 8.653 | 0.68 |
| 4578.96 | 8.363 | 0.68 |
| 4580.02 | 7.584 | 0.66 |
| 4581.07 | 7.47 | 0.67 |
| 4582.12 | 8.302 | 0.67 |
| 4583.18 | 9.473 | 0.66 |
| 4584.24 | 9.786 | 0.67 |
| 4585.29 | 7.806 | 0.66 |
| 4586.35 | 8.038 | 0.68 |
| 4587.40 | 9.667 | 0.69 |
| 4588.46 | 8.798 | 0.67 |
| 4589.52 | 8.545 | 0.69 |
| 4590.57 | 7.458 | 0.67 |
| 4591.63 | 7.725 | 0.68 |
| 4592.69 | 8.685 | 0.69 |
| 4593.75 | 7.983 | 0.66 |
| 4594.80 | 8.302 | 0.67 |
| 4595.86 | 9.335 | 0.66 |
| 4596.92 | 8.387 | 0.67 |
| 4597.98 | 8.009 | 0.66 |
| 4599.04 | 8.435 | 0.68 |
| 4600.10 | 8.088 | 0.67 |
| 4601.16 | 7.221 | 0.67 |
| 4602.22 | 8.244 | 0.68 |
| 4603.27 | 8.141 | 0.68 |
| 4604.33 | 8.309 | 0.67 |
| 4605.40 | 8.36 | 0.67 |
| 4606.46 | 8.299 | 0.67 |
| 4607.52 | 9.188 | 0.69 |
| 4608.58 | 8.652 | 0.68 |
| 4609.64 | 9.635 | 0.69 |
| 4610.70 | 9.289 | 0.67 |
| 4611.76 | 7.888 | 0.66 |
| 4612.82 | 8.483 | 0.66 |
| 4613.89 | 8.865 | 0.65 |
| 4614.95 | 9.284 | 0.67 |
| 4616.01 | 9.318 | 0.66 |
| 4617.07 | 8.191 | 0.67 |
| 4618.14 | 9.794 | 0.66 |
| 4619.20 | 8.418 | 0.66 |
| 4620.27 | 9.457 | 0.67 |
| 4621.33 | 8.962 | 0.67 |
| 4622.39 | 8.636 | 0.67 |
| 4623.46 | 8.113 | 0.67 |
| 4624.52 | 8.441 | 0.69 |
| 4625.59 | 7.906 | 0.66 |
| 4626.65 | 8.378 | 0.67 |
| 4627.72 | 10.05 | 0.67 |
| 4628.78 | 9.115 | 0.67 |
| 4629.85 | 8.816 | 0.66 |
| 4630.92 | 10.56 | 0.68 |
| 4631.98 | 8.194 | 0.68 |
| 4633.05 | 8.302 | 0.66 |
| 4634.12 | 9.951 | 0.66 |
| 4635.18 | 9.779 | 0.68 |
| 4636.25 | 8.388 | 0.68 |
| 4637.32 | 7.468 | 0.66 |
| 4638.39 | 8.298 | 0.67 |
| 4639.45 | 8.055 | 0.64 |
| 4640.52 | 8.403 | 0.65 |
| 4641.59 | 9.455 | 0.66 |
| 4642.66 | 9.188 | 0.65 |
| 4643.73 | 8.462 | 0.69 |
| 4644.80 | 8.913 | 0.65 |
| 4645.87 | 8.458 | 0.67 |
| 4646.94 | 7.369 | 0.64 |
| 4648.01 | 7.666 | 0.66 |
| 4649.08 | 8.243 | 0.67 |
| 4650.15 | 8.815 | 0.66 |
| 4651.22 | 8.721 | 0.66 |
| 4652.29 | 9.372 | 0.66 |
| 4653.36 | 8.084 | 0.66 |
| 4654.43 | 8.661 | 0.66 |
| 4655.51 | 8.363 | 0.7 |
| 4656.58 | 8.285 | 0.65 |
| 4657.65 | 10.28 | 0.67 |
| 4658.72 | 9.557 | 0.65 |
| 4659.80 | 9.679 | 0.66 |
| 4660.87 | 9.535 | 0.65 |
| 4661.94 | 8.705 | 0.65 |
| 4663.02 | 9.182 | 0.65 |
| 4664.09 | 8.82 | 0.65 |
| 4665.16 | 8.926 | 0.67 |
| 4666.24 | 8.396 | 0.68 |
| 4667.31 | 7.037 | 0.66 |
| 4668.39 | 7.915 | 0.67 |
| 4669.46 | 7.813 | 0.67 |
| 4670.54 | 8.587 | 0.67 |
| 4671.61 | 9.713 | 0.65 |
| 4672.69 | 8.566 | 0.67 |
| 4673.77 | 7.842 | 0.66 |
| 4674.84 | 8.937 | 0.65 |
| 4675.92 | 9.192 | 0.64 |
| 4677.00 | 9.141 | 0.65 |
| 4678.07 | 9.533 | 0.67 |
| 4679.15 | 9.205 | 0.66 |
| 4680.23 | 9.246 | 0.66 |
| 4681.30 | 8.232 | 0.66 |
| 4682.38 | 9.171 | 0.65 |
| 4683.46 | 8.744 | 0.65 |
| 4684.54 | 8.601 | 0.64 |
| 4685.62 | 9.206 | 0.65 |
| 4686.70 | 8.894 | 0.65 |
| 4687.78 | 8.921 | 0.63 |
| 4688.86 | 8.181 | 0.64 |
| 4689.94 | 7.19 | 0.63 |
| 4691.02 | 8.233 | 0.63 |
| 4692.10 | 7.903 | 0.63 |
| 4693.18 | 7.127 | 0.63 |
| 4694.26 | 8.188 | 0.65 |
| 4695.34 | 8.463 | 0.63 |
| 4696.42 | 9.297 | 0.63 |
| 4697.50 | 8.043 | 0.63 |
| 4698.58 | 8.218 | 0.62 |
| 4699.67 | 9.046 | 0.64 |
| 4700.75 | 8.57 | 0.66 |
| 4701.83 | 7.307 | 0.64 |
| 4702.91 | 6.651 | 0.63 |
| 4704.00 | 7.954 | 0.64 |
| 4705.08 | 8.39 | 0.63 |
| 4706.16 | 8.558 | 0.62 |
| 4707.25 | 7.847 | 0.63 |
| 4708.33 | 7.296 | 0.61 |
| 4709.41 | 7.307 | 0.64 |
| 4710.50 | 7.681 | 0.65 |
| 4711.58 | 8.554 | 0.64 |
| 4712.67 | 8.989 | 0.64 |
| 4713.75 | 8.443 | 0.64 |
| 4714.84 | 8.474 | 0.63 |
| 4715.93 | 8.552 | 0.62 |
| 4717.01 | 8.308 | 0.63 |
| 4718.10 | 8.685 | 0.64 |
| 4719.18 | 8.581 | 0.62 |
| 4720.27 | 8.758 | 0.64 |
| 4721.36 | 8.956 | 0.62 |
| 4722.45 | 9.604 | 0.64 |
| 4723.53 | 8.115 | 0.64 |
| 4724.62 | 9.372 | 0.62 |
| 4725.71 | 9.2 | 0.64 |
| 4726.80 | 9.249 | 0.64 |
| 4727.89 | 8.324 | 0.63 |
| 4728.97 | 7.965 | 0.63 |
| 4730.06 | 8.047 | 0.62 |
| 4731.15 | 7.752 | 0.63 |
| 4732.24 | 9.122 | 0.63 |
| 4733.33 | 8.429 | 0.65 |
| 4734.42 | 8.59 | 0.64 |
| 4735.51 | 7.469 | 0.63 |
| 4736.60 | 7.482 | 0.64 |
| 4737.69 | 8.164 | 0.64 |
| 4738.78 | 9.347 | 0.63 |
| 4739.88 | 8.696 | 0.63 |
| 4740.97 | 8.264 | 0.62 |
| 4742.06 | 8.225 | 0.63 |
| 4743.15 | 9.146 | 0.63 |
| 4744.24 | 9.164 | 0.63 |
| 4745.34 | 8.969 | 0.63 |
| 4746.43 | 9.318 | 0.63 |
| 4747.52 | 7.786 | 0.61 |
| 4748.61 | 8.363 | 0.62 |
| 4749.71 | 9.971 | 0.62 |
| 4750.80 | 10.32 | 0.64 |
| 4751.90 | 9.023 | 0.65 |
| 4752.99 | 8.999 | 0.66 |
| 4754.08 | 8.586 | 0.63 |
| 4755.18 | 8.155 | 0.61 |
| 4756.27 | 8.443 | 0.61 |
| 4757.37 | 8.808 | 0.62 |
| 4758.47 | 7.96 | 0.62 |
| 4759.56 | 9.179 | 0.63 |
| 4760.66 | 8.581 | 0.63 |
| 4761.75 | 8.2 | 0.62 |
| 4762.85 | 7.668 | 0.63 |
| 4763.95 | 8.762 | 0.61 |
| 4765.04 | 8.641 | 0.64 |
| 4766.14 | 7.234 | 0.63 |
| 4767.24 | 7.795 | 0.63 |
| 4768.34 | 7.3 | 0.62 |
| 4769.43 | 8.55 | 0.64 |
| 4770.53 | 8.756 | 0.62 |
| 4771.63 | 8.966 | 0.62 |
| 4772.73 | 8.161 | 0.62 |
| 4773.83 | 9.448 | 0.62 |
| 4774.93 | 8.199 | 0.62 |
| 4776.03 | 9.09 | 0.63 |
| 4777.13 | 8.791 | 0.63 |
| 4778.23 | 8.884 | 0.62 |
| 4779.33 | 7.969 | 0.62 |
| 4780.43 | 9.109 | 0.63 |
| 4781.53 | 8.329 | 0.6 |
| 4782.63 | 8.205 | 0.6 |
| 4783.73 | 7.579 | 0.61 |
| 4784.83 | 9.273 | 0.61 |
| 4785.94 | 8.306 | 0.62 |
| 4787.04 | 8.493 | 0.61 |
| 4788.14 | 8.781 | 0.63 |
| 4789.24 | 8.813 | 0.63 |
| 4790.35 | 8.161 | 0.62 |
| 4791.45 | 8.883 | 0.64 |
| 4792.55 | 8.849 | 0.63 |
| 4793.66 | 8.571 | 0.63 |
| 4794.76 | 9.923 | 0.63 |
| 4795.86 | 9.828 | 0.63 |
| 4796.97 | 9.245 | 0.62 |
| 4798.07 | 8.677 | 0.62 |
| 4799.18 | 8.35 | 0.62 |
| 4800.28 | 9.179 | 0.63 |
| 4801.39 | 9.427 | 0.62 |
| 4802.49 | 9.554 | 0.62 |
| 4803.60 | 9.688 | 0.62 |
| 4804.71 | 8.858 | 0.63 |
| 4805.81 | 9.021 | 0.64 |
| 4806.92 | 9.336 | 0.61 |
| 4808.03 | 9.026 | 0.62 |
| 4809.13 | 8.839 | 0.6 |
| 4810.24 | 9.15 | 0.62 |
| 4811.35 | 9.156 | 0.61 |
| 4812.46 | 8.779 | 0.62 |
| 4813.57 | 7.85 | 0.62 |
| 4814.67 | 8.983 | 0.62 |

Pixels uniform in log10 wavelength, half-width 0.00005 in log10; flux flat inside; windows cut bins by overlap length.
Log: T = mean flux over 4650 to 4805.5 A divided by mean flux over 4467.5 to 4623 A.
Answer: 1.0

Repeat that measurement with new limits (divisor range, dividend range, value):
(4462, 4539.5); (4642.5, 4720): 1.08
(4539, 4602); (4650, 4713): 1.01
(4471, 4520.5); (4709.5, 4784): 1.03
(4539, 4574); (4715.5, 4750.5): 1.02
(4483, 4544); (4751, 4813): 1.08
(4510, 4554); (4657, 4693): 1.11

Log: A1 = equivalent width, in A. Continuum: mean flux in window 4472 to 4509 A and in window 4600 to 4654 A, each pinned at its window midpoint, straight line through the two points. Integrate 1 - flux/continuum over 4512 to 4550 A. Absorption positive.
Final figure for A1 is 2.5 A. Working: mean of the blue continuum 8.23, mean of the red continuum 8.67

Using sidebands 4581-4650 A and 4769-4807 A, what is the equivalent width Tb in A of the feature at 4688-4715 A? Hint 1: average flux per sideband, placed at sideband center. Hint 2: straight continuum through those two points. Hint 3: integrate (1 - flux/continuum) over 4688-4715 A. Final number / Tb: 1.97 A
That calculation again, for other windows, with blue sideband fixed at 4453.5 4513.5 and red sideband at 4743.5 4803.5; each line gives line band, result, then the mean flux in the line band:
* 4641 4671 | -1.4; 8.66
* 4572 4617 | -2.5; 8.51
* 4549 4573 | -1.5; 8.44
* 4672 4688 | -1.0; 8.9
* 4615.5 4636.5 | -2.0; 8.95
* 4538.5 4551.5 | -0.8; 8.37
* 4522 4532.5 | 1.0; 7.05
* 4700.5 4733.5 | 0.6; 8.36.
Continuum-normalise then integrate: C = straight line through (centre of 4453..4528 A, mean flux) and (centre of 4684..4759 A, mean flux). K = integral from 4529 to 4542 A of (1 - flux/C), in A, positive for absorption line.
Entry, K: 1.0 A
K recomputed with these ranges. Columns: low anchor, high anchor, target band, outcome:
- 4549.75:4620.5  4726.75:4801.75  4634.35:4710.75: 0.5 A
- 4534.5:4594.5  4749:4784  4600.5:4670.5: -1.9 A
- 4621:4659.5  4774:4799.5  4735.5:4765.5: 0.2 A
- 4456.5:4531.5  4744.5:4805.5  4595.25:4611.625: -0.7 A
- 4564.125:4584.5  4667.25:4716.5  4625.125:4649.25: -0.7 A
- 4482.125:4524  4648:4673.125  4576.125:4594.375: 0.2 A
